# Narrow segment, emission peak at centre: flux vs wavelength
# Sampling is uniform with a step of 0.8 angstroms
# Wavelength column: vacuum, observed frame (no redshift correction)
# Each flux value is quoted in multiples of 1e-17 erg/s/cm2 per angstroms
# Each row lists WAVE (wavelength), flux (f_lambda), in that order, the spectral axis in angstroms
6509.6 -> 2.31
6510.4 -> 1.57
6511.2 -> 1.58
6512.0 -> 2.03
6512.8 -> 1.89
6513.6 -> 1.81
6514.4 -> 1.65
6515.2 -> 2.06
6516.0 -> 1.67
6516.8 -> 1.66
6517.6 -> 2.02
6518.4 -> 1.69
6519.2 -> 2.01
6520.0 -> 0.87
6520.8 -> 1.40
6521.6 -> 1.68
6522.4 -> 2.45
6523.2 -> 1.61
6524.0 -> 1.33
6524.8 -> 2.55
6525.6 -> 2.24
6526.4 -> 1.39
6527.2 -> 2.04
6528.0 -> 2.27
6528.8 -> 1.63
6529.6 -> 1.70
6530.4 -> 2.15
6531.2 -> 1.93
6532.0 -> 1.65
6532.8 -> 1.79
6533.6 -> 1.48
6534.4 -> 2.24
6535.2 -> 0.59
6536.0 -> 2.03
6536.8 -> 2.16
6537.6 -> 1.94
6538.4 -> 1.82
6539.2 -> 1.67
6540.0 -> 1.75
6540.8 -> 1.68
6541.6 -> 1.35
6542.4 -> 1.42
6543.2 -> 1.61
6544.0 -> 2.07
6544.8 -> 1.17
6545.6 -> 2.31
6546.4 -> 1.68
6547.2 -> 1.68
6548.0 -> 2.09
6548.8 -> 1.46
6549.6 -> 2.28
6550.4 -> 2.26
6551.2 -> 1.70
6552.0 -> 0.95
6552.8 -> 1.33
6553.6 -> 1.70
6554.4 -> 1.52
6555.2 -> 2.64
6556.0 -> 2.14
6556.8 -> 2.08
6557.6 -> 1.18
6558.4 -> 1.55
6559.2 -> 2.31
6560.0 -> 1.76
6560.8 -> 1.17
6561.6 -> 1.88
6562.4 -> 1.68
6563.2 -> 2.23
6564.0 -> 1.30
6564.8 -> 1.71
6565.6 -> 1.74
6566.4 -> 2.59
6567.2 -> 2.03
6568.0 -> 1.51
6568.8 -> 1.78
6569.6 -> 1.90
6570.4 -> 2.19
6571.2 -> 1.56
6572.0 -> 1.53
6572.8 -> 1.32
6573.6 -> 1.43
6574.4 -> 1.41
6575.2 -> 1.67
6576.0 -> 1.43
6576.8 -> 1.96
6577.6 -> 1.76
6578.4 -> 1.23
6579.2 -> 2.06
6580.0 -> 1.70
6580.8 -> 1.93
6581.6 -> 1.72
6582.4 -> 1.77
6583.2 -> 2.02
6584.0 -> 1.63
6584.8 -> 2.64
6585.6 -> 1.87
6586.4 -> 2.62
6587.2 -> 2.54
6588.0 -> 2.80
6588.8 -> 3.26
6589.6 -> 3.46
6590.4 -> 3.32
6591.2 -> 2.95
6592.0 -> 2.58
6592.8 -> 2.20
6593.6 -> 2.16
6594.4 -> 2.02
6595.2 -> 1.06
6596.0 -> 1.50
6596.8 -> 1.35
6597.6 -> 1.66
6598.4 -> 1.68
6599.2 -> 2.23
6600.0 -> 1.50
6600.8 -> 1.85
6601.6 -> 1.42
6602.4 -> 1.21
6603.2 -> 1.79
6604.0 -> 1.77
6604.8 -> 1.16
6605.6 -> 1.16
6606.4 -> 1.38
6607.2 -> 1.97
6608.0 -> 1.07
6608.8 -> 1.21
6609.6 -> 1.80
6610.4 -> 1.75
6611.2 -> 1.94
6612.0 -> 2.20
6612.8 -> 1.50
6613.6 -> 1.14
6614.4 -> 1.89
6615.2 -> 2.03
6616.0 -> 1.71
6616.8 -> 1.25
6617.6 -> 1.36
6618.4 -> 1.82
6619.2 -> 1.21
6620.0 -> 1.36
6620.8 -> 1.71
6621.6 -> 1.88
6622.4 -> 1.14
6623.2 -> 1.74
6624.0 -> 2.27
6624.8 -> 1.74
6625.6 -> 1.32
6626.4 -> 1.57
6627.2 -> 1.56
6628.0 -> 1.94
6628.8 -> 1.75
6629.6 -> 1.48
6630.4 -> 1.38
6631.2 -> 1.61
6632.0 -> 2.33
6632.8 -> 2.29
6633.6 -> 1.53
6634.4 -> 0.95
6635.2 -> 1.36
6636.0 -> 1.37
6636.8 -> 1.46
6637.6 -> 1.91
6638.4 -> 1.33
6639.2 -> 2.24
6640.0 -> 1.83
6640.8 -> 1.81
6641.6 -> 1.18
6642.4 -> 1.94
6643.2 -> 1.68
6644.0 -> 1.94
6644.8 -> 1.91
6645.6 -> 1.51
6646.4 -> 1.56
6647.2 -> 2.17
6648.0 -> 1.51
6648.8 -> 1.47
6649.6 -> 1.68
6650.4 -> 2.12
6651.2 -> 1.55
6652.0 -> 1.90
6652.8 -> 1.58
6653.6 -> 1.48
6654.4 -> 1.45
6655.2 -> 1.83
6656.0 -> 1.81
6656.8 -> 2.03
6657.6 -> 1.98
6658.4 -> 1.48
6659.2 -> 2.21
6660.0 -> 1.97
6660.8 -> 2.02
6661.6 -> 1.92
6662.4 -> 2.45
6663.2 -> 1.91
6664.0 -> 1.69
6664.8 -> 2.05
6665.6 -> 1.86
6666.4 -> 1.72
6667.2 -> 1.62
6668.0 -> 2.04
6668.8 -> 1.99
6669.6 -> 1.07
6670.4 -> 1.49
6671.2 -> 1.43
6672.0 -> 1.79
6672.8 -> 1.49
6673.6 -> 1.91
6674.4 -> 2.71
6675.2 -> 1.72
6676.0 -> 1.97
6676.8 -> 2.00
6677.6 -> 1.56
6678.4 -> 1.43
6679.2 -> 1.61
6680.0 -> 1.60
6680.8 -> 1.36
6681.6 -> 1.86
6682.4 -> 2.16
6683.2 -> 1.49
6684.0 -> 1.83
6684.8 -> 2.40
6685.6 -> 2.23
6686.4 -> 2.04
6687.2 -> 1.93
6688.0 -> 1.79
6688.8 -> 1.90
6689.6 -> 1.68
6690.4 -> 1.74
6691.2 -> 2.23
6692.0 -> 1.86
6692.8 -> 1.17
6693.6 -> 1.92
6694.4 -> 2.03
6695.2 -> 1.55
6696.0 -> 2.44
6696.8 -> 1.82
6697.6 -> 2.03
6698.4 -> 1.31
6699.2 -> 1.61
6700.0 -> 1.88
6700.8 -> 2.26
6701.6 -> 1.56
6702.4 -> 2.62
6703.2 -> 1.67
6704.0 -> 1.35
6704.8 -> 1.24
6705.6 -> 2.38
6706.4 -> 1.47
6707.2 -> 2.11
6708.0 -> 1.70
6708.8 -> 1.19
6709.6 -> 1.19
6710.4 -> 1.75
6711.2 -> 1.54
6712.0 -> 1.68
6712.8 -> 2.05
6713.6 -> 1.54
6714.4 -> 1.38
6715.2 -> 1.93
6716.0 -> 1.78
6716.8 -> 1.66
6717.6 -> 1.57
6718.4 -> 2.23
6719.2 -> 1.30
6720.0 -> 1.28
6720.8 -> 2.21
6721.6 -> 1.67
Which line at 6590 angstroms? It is [O III] 5007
